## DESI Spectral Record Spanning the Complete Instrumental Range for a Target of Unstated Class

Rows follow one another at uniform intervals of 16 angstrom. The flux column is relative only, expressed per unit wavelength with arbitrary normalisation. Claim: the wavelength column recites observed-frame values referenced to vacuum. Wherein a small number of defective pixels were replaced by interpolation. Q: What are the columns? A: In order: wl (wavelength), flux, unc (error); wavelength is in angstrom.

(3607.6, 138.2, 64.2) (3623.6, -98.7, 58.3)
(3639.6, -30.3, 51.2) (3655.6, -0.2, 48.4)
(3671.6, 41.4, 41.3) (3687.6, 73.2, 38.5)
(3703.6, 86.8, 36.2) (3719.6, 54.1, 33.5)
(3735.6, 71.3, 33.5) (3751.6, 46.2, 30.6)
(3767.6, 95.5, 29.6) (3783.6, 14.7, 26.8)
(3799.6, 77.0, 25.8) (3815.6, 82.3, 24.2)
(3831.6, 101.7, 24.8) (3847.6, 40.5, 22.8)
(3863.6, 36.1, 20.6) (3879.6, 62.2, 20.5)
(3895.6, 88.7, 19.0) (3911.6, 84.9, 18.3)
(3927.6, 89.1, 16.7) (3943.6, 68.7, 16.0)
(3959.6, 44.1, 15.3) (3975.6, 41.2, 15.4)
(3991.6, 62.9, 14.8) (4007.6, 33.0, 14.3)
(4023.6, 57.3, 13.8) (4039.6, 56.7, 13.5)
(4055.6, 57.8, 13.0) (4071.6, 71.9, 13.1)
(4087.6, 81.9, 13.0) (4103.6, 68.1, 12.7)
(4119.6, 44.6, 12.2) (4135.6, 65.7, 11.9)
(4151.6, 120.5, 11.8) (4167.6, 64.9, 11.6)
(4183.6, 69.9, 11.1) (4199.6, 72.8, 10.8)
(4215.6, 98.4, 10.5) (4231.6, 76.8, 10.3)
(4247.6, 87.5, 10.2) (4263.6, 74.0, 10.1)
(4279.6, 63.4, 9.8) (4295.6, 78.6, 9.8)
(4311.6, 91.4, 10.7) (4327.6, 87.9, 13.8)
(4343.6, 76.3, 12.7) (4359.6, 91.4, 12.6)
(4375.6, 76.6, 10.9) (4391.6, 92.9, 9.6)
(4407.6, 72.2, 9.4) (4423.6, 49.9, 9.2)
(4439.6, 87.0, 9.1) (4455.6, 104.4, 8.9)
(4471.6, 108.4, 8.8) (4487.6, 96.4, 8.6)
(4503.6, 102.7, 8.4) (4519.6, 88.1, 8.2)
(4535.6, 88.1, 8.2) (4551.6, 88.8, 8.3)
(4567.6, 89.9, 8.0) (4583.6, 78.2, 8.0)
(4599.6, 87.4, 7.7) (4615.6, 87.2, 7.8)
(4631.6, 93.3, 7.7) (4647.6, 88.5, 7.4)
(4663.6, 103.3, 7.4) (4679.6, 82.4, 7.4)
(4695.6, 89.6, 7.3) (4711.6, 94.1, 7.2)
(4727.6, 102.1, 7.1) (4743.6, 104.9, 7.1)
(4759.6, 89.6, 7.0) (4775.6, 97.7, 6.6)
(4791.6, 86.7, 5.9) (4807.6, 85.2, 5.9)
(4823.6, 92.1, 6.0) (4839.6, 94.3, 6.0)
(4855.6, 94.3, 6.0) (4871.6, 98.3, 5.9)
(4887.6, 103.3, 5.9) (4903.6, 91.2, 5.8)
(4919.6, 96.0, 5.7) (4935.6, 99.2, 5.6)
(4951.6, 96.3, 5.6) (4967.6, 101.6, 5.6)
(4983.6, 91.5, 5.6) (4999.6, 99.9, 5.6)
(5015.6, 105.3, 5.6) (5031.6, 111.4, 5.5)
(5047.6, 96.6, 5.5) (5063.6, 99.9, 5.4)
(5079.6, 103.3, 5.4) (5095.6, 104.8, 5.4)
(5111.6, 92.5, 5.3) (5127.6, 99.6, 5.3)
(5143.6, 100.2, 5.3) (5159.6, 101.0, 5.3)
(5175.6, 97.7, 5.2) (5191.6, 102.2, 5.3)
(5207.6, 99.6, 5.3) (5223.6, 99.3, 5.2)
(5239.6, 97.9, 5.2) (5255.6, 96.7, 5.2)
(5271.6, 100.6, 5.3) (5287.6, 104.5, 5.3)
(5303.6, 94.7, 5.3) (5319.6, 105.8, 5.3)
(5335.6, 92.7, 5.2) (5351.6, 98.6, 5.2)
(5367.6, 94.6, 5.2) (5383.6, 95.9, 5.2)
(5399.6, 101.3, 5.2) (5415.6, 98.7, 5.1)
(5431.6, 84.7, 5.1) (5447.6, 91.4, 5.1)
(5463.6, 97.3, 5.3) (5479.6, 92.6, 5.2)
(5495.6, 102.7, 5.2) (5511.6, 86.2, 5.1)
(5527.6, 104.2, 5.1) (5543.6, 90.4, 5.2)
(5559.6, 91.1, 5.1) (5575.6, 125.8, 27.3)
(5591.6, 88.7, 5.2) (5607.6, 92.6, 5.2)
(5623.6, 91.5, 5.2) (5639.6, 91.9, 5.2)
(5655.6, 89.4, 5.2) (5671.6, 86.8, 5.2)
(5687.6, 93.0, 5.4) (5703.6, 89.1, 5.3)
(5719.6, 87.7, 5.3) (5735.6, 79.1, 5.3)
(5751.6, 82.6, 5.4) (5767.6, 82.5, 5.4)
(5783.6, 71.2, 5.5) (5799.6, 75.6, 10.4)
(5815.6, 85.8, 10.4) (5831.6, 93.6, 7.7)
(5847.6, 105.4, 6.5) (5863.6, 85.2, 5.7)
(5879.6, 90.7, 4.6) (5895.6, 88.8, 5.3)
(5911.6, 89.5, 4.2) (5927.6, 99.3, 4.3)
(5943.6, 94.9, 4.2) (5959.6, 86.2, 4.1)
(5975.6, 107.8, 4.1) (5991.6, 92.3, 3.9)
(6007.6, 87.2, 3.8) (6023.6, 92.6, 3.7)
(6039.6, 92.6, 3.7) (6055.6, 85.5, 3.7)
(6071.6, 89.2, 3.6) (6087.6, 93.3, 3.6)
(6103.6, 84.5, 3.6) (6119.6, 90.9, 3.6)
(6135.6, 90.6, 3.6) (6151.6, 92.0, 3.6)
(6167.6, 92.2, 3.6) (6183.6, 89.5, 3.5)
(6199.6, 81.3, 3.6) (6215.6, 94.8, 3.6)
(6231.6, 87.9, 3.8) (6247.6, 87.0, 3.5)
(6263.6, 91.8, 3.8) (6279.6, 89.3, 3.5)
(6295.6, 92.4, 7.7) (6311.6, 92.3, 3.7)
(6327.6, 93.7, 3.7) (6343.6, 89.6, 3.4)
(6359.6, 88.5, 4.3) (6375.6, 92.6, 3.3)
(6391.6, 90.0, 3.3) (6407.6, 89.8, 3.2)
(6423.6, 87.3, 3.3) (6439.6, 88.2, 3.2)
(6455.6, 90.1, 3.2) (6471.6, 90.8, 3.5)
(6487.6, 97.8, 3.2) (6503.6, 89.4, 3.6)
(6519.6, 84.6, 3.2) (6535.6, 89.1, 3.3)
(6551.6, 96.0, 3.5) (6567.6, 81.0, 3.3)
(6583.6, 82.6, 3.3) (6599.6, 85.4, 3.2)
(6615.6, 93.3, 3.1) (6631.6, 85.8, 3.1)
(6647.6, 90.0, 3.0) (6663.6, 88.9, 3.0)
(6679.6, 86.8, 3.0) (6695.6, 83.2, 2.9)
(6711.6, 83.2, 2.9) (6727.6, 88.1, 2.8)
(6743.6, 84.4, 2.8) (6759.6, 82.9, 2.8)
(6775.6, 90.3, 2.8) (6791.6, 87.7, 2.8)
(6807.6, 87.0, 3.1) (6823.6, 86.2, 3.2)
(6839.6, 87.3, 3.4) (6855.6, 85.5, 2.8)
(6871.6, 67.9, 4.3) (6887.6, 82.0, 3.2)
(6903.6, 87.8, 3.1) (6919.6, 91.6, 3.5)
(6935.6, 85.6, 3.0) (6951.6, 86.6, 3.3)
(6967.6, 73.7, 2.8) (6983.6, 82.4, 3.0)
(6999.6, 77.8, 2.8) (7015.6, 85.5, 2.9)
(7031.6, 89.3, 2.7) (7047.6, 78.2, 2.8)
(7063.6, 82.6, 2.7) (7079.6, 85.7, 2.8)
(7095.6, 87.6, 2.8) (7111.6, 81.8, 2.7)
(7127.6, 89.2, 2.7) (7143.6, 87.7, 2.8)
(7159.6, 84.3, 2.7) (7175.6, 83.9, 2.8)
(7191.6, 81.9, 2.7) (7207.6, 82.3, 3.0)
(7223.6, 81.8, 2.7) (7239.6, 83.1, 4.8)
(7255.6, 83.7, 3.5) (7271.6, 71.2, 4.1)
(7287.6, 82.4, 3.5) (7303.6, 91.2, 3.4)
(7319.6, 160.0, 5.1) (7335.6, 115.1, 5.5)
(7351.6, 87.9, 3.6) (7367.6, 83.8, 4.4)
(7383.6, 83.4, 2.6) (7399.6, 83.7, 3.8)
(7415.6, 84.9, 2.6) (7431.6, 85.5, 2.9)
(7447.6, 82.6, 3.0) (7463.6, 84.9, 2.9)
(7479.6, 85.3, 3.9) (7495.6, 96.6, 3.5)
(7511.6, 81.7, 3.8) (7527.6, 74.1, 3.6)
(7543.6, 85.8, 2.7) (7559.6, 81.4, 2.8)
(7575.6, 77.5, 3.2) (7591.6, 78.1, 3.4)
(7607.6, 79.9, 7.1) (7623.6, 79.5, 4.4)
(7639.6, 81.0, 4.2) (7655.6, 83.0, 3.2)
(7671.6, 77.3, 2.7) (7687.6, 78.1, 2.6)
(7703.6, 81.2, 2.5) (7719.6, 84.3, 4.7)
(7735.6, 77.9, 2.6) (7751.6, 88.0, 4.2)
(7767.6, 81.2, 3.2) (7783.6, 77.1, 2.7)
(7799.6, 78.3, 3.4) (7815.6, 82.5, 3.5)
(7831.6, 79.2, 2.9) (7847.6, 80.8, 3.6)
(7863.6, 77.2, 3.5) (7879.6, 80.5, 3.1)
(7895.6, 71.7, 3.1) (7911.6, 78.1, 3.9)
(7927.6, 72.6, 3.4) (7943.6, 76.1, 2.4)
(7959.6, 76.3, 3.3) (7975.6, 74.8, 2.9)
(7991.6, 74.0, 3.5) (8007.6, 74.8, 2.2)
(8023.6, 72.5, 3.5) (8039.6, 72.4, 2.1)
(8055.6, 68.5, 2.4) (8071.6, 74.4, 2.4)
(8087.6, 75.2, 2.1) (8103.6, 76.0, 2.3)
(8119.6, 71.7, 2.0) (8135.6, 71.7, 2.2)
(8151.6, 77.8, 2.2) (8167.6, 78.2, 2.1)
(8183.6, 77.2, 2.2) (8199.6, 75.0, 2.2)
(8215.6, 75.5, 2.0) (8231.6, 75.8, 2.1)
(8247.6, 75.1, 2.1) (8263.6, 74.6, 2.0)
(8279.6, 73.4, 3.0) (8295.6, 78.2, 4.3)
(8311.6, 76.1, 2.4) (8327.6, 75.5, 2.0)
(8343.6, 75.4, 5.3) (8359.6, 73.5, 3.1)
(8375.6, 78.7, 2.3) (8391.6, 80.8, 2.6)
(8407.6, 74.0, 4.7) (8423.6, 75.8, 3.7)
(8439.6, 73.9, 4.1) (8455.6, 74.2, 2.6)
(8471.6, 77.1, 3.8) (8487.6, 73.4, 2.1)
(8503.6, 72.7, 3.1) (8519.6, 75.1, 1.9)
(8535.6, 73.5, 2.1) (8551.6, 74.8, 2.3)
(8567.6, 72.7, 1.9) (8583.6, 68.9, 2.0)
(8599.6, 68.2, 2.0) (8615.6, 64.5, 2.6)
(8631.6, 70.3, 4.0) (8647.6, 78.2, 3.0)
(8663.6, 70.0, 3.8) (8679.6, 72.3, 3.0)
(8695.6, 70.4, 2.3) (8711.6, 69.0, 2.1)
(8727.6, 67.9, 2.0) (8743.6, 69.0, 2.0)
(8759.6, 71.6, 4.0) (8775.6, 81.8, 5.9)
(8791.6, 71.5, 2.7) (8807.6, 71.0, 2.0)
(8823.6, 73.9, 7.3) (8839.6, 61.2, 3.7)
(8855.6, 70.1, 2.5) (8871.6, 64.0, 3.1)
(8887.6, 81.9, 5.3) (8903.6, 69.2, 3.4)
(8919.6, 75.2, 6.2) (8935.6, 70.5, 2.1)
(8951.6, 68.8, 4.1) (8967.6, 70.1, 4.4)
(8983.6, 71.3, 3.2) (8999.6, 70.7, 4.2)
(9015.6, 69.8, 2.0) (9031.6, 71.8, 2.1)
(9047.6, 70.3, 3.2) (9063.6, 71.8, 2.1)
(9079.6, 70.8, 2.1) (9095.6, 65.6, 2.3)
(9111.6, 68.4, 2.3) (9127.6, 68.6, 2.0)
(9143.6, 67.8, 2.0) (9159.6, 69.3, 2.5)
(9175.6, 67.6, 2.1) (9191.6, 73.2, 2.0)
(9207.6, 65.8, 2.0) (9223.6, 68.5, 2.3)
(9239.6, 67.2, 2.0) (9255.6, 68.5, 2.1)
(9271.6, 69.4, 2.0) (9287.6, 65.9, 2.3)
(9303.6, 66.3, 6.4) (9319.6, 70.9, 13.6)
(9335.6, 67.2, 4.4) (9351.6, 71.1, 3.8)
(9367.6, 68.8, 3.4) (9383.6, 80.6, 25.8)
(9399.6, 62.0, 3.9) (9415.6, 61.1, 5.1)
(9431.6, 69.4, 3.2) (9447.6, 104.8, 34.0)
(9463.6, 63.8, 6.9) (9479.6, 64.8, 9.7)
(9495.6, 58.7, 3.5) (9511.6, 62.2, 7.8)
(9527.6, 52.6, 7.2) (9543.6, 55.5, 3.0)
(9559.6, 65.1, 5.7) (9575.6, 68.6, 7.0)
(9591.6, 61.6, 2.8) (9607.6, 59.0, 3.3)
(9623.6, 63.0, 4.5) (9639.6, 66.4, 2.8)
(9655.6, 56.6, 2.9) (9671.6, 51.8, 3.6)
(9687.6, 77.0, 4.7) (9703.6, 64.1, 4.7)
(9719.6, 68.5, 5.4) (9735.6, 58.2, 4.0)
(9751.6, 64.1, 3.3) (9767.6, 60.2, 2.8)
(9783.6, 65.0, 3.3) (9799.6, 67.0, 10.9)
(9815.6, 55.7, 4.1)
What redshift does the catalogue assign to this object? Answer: 0.11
